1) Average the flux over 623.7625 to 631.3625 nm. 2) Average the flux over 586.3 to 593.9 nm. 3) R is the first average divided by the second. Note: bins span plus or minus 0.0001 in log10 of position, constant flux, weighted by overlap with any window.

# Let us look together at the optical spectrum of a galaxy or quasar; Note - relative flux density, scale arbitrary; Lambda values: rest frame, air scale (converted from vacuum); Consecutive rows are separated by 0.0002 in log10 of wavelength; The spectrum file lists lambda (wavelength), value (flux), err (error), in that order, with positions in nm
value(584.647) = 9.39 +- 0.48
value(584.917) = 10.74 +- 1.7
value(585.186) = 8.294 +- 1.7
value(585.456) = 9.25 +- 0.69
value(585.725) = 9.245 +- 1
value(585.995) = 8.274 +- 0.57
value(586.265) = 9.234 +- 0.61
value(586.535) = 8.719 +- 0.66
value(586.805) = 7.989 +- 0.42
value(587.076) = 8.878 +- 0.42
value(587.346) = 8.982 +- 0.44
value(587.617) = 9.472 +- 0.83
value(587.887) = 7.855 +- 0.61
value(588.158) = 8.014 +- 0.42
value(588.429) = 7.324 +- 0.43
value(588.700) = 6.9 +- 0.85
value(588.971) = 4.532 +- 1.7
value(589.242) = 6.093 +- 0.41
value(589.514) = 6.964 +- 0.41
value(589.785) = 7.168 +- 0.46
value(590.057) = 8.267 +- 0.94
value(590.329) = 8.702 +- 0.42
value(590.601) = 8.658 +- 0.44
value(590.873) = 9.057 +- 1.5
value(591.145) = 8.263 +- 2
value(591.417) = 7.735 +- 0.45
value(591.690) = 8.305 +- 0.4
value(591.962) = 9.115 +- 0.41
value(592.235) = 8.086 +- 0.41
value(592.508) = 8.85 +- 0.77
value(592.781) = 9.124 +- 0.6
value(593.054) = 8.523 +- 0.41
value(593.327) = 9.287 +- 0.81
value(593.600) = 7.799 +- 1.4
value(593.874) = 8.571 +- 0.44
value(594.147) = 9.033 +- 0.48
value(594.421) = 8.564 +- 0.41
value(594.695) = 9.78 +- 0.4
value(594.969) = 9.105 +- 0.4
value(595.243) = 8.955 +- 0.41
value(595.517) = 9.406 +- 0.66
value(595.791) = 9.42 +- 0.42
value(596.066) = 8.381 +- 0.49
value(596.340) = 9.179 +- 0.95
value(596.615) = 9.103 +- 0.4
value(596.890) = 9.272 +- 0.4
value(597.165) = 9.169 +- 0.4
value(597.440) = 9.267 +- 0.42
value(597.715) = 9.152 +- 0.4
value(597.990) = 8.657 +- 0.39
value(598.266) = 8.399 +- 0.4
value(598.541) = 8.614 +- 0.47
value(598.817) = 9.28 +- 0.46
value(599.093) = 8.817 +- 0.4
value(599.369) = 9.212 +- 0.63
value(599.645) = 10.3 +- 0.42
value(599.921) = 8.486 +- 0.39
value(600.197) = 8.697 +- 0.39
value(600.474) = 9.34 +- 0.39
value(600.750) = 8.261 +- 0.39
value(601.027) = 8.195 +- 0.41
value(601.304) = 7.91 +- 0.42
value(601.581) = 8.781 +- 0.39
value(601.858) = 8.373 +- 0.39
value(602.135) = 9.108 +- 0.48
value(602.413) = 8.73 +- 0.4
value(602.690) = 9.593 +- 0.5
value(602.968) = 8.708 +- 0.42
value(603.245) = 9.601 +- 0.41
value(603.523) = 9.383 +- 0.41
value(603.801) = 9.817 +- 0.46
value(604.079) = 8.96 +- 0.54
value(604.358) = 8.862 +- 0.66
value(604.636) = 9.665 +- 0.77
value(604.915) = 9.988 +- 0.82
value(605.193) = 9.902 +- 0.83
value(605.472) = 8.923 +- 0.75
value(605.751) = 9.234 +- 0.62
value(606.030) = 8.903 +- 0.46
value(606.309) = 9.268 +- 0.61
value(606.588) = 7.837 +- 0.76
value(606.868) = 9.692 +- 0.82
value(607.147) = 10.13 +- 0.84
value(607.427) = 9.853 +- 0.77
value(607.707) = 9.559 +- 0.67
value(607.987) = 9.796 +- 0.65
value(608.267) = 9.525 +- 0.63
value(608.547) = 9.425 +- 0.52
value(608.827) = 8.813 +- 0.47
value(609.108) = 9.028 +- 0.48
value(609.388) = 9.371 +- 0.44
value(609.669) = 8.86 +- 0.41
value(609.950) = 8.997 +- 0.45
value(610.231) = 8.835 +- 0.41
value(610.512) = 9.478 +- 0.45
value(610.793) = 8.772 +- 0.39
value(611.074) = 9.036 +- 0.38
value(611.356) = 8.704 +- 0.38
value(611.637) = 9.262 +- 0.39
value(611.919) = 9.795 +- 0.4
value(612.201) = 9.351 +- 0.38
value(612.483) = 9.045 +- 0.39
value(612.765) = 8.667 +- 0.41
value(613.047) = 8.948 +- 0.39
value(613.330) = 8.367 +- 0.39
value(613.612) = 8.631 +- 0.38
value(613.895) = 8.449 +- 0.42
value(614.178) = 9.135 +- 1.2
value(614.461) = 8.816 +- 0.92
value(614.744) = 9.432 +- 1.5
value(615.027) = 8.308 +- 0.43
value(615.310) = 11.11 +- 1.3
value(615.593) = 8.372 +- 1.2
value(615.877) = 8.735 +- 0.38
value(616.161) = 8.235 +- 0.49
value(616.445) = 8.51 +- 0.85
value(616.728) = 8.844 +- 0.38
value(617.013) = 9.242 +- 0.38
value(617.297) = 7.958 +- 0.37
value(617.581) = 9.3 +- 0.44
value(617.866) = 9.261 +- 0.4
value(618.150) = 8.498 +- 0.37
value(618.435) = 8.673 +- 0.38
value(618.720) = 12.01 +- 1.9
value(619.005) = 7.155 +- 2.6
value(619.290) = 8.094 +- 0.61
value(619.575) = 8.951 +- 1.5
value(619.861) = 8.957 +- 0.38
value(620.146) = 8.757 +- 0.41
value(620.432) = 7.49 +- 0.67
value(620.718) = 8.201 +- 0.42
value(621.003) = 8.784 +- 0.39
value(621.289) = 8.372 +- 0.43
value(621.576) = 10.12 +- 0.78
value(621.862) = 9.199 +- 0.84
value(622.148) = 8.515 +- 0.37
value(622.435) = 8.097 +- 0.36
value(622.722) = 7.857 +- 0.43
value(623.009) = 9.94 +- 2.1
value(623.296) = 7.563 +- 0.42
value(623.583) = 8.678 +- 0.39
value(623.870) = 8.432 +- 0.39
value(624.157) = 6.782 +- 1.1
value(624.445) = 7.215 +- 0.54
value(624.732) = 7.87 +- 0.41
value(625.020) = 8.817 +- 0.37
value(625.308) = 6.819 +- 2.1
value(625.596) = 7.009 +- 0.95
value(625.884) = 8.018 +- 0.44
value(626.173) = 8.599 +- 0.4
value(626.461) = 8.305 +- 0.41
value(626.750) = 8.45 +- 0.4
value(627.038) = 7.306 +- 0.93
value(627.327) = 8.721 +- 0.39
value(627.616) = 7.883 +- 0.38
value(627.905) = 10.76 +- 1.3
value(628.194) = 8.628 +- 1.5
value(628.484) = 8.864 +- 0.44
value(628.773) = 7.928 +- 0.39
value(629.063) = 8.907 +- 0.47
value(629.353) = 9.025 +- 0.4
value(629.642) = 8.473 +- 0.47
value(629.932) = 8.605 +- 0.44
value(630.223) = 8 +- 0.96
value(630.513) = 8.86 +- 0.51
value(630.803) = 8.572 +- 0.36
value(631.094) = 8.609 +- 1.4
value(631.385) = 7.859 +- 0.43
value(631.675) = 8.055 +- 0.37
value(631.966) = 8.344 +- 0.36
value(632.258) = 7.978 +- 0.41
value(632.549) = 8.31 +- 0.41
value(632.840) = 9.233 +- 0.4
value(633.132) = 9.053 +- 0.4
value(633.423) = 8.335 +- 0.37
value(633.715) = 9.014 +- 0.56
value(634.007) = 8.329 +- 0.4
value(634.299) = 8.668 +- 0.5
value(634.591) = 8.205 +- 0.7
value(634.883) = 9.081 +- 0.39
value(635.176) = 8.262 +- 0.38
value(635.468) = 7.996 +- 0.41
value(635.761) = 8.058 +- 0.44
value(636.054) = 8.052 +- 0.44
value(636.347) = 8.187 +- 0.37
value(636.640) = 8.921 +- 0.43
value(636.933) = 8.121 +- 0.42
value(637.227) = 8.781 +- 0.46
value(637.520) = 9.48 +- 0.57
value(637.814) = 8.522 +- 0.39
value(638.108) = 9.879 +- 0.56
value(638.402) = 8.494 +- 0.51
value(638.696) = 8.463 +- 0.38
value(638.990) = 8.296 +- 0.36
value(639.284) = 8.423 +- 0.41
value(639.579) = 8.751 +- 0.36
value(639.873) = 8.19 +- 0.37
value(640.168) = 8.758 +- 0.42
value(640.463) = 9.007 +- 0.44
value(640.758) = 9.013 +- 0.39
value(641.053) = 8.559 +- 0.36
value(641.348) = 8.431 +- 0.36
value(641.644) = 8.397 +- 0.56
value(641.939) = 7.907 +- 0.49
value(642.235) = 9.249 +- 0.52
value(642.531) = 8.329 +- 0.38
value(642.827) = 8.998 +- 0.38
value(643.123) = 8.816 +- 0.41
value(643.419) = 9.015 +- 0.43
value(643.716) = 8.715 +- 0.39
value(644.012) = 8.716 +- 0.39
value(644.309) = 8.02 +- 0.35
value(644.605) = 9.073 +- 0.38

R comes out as 1.0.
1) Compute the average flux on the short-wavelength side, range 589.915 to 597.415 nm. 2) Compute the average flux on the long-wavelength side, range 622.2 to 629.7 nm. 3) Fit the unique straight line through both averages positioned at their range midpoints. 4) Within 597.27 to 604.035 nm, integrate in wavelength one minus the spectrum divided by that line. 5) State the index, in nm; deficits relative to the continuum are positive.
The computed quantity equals -0.198 nm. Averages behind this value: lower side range 8.81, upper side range 8.27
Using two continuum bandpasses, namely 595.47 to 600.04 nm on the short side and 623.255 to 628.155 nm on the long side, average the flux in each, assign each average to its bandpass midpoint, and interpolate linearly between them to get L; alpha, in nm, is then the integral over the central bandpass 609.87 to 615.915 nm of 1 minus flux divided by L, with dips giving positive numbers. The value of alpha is -0.34 nm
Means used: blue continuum 9.06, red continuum 8.1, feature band 9.02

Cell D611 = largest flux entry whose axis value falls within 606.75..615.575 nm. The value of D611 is 11.11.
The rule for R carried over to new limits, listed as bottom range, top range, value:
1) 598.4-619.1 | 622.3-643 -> 0.93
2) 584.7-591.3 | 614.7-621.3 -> 1.07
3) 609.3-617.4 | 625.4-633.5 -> 0.94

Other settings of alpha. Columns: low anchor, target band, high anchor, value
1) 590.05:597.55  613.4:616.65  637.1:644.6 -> -0.04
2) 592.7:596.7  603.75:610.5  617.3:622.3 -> -0.32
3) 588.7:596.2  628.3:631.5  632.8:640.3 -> 0.01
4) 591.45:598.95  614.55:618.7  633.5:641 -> -0.12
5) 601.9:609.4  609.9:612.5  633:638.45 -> 0.01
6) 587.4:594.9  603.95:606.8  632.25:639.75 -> -0.30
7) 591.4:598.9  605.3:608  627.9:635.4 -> -0.16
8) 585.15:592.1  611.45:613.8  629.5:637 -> -0.20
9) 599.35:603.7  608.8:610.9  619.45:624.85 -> -0.08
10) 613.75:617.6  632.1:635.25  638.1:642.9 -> 0.03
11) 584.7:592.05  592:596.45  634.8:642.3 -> -0.33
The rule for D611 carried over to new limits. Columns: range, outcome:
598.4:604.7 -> 10.3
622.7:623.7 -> 9.94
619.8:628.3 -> 10.76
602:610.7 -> 10.13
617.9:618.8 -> 12.01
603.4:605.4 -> 9.988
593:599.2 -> 9.78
